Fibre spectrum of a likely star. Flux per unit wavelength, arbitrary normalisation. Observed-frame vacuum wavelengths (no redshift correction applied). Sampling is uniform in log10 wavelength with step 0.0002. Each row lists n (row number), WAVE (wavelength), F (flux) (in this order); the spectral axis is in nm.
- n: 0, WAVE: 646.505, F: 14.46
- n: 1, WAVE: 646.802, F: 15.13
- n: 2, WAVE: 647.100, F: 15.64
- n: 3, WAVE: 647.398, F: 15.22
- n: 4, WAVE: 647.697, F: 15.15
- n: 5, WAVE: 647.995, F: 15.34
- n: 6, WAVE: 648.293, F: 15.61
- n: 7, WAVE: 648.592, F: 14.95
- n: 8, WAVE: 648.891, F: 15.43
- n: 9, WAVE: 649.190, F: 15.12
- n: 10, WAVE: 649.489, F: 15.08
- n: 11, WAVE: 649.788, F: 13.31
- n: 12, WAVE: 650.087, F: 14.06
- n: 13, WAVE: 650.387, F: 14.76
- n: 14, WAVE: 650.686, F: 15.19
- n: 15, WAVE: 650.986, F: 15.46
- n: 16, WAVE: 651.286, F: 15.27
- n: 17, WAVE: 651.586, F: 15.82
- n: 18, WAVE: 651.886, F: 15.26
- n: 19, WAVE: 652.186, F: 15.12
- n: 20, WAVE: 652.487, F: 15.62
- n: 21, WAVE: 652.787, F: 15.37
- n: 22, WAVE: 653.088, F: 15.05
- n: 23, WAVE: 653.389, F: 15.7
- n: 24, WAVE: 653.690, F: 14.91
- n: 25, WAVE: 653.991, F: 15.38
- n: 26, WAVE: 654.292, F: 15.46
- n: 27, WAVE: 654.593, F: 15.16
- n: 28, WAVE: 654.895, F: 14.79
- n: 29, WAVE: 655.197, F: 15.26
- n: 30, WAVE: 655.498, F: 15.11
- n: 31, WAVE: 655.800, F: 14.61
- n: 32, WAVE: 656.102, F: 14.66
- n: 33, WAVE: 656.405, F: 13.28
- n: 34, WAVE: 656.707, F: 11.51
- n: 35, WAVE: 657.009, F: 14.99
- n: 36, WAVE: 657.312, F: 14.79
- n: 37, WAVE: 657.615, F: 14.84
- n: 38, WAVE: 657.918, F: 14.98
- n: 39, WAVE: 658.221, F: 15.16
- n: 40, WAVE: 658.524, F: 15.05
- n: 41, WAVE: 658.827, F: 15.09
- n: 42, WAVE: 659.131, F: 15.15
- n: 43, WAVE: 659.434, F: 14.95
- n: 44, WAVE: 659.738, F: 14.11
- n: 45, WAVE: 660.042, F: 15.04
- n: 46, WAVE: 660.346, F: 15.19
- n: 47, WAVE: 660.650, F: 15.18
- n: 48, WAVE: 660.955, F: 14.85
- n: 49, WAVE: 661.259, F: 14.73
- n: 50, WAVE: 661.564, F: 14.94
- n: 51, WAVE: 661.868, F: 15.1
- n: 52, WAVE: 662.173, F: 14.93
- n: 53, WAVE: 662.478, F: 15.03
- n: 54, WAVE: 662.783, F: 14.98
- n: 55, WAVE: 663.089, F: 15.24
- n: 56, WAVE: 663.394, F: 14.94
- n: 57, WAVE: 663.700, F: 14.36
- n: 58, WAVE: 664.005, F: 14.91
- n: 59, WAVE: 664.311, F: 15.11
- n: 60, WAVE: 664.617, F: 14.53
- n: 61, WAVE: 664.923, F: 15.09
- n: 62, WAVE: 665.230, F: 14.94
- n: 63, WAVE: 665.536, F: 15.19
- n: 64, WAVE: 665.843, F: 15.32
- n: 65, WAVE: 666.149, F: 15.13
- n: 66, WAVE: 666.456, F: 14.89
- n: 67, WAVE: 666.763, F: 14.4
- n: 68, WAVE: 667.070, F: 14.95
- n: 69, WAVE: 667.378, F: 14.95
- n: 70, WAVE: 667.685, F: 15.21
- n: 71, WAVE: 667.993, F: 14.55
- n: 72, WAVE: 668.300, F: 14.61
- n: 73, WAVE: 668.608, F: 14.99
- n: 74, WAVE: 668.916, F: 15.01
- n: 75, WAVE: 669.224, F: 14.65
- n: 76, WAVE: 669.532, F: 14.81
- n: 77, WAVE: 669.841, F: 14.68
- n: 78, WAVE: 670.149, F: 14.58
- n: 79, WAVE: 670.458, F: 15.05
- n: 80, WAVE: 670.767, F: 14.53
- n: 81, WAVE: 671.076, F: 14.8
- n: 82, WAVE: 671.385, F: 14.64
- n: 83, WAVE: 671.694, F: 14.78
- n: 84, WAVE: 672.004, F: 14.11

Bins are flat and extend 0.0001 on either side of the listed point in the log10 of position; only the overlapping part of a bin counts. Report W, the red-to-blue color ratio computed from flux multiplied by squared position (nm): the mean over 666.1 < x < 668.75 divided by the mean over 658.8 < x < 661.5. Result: 1.02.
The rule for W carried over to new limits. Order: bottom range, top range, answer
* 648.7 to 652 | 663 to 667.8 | 1.04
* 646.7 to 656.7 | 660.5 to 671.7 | 1.04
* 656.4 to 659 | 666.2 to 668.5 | 1.05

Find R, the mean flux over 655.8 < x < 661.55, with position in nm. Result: 14.6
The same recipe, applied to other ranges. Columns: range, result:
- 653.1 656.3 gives 15.1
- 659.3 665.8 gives 14.9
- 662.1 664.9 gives 14.9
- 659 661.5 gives 14.9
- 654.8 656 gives 14.9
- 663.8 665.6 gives 14.9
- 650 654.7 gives 15.2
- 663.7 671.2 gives 14.9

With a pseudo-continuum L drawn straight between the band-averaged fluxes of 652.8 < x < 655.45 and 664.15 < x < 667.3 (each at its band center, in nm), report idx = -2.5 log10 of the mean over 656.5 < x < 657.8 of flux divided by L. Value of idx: 0.084 mag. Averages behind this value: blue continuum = 15.2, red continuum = 15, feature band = 14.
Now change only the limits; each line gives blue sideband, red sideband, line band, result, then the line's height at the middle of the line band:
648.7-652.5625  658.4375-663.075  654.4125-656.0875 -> 0.00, 15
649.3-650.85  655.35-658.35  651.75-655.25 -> -0.06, 14.4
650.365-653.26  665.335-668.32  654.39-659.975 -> 0.04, 15.2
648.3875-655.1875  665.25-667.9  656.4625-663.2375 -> 0.02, 15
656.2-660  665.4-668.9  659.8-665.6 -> -0.02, 14.7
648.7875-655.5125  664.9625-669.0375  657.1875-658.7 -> 0.01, 15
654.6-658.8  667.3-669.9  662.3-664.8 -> -0.01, 14.7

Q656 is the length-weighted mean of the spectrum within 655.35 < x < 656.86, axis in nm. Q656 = 13.8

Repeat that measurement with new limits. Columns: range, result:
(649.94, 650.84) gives 14.7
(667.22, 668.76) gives 14.9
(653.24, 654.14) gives 15.3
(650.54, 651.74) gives 15.4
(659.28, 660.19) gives 14.7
